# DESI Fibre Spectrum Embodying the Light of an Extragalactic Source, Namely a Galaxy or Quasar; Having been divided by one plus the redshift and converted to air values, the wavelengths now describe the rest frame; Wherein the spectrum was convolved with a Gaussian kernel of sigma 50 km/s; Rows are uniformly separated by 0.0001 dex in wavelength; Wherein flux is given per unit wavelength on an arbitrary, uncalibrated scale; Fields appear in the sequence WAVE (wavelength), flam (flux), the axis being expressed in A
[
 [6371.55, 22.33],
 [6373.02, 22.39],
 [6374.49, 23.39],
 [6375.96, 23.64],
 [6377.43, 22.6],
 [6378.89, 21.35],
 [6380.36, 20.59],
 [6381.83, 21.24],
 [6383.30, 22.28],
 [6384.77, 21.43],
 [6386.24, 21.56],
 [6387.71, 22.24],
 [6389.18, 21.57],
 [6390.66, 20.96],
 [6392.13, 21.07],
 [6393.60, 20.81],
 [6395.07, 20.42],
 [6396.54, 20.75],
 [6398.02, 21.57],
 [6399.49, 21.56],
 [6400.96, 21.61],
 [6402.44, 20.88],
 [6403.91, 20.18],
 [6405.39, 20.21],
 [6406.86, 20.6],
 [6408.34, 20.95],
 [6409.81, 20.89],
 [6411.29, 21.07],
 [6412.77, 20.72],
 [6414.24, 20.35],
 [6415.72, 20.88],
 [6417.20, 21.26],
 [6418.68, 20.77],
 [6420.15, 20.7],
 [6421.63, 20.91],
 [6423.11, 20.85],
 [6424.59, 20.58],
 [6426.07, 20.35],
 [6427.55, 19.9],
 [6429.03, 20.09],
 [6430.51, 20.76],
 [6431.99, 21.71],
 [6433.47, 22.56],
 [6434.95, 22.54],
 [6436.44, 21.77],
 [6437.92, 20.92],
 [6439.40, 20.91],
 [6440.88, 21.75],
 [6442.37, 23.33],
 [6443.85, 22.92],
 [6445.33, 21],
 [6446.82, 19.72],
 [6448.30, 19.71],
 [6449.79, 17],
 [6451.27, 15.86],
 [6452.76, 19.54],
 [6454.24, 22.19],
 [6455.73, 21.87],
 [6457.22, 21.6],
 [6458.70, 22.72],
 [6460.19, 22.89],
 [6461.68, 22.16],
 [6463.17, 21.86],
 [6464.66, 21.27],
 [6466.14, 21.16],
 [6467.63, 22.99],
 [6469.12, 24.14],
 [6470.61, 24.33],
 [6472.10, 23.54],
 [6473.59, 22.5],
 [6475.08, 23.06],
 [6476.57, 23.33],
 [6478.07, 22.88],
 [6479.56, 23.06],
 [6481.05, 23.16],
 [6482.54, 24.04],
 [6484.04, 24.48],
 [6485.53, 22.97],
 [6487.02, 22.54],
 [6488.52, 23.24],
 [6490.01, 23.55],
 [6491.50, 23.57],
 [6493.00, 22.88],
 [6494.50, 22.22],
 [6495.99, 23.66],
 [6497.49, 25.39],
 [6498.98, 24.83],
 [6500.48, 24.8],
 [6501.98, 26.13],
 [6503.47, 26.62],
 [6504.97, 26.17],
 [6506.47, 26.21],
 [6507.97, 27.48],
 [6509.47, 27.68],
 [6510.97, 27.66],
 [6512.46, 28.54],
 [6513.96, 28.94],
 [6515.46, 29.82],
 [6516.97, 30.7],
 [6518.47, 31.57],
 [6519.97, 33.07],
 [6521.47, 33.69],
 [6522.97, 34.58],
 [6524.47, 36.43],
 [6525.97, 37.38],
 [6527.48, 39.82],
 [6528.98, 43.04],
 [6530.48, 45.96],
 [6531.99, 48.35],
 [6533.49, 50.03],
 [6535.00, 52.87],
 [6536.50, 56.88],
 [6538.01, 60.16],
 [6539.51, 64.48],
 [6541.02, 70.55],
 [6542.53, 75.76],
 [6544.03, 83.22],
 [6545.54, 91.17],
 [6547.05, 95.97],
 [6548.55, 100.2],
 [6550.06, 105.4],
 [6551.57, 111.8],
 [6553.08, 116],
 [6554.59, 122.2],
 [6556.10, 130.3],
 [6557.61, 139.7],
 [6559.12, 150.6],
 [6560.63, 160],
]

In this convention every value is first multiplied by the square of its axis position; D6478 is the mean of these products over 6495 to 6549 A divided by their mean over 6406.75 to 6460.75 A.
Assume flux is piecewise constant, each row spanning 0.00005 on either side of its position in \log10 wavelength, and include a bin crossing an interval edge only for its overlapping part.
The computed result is 2.16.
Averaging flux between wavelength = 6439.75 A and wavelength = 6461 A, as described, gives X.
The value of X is 20.9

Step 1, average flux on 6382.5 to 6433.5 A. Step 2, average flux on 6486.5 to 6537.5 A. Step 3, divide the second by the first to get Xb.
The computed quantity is 1.5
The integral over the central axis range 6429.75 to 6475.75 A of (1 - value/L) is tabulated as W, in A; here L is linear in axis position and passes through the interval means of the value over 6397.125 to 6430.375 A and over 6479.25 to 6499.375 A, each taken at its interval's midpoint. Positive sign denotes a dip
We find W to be 1.19 A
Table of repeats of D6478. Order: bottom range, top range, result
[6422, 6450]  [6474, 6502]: 1.14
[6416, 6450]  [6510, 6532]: 1.70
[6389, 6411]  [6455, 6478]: 1.10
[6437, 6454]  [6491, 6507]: 1.24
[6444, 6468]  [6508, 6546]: 2.25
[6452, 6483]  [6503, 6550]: 2.18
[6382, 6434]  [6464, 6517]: 1.20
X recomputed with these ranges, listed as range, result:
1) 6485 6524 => 27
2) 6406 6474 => 21.3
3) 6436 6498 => 22.2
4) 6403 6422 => 20.7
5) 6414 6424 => 20.8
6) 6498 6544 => 39.7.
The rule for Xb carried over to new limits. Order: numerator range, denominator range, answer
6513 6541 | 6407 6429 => 2.06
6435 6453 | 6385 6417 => 0.97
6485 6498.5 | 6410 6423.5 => 1.12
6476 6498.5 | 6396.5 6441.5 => 1.12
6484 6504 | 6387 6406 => 1.14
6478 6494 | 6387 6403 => 1.10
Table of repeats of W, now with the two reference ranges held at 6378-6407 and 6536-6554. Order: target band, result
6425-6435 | 4.4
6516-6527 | 6.1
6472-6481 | 5.4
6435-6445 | 4.7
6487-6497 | 6.4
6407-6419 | 3.6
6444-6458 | 8.0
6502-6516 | 8.6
